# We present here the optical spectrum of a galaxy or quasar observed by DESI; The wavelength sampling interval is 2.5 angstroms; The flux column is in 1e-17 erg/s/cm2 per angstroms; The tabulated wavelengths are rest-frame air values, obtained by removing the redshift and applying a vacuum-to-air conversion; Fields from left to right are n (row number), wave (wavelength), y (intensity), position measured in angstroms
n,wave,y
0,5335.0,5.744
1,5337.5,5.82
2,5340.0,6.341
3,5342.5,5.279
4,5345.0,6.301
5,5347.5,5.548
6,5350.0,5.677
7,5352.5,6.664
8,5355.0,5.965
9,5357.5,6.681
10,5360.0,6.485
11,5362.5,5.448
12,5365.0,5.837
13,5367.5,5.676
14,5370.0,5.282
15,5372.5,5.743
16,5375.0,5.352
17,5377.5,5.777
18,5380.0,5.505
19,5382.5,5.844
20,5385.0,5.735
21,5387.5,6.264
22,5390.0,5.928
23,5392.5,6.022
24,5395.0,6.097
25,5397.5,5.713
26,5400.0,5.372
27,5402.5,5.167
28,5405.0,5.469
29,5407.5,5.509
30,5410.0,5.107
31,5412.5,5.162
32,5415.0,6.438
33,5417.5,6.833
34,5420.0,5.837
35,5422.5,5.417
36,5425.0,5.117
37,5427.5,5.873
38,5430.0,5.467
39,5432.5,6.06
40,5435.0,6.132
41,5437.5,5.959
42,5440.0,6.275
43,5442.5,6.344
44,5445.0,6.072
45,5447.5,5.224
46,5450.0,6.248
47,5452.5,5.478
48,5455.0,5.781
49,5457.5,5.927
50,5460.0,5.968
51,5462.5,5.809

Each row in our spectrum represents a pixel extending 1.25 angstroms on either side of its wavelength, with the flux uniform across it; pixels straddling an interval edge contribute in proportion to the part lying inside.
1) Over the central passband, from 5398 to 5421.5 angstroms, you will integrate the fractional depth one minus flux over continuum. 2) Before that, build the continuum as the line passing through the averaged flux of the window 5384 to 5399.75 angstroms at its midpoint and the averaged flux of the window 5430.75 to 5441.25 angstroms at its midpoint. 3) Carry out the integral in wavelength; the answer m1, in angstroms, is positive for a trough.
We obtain 1.3 angstroms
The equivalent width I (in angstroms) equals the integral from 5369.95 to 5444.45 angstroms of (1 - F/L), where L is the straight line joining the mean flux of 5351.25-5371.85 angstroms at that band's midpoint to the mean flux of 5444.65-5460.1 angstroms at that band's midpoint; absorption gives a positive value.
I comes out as 1.5 angstroms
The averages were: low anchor 6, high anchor 5.79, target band 5.77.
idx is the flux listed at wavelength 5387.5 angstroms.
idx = 6.264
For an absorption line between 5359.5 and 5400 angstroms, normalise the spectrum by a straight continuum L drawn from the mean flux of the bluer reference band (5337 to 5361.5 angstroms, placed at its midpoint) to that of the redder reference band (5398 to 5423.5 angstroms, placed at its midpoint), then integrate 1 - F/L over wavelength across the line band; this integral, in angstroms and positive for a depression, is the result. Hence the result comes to 0.6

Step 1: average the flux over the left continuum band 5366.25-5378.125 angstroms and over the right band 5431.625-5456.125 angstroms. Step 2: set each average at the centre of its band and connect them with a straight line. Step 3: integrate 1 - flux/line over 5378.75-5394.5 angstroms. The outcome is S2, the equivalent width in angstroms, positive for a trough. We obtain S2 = -0.7 angstroms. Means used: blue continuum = 5.55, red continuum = 5.96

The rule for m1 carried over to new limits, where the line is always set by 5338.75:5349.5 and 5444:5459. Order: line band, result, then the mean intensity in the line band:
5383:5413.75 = 1.0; 5.63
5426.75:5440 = -0.3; 5.93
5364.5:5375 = 0.5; 5.59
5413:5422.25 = -0.6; 6.17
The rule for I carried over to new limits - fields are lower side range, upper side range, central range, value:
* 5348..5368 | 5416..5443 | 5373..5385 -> 0.7 angstroms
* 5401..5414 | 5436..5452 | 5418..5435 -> -0.2 angstroms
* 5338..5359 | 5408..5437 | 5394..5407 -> 0.7 angstroms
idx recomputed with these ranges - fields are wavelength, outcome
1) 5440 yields 6.275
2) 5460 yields 5.968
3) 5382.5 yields 5.844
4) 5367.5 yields 5.676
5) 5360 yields 6.485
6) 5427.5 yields 5.873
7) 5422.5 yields 5.417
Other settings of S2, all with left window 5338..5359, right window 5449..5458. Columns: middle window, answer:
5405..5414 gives 0.9 angstroms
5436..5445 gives -0.5 angstroms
